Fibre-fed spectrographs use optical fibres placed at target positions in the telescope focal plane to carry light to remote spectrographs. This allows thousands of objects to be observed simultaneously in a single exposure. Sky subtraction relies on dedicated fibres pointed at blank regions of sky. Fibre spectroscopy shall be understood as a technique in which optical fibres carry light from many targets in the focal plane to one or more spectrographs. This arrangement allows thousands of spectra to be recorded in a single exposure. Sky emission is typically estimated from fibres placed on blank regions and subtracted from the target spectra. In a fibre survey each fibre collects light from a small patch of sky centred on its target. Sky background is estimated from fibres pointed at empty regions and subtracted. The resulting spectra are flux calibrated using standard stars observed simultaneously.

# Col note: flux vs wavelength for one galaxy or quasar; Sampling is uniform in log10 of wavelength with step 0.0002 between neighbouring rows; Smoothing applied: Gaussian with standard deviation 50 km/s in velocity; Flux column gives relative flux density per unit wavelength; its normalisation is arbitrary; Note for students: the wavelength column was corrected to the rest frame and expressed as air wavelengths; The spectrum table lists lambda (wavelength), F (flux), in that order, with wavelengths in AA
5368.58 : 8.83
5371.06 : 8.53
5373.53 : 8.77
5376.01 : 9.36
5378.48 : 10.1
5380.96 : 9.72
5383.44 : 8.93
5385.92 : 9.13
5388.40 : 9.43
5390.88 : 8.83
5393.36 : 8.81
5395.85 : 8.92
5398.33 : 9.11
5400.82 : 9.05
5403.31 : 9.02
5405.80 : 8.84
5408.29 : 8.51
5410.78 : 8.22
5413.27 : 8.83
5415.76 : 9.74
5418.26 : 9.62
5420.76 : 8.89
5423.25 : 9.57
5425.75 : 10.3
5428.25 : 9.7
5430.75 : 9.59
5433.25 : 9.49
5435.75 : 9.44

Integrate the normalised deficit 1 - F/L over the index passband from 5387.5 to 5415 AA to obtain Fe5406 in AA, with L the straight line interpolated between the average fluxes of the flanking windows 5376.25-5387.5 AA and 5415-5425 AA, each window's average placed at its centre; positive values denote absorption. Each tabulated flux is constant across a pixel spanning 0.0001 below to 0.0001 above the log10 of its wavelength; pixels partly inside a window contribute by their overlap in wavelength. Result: 1.7 AA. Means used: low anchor 9.46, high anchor 9.48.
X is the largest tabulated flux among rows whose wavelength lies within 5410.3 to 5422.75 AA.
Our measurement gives 9.74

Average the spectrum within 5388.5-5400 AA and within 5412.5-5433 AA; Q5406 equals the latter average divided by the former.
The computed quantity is 1.06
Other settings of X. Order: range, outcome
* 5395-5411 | 9.11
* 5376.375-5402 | 10.1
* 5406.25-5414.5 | 8.83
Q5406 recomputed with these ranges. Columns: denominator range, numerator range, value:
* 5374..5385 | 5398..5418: 0.94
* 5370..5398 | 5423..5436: 1.06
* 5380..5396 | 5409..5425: 1.01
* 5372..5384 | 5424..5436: 1.04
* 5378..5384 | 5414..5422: 0.98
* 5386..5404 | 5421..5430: 1.08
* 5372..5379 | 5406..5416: 0.94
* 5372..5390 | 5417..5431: 1.03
